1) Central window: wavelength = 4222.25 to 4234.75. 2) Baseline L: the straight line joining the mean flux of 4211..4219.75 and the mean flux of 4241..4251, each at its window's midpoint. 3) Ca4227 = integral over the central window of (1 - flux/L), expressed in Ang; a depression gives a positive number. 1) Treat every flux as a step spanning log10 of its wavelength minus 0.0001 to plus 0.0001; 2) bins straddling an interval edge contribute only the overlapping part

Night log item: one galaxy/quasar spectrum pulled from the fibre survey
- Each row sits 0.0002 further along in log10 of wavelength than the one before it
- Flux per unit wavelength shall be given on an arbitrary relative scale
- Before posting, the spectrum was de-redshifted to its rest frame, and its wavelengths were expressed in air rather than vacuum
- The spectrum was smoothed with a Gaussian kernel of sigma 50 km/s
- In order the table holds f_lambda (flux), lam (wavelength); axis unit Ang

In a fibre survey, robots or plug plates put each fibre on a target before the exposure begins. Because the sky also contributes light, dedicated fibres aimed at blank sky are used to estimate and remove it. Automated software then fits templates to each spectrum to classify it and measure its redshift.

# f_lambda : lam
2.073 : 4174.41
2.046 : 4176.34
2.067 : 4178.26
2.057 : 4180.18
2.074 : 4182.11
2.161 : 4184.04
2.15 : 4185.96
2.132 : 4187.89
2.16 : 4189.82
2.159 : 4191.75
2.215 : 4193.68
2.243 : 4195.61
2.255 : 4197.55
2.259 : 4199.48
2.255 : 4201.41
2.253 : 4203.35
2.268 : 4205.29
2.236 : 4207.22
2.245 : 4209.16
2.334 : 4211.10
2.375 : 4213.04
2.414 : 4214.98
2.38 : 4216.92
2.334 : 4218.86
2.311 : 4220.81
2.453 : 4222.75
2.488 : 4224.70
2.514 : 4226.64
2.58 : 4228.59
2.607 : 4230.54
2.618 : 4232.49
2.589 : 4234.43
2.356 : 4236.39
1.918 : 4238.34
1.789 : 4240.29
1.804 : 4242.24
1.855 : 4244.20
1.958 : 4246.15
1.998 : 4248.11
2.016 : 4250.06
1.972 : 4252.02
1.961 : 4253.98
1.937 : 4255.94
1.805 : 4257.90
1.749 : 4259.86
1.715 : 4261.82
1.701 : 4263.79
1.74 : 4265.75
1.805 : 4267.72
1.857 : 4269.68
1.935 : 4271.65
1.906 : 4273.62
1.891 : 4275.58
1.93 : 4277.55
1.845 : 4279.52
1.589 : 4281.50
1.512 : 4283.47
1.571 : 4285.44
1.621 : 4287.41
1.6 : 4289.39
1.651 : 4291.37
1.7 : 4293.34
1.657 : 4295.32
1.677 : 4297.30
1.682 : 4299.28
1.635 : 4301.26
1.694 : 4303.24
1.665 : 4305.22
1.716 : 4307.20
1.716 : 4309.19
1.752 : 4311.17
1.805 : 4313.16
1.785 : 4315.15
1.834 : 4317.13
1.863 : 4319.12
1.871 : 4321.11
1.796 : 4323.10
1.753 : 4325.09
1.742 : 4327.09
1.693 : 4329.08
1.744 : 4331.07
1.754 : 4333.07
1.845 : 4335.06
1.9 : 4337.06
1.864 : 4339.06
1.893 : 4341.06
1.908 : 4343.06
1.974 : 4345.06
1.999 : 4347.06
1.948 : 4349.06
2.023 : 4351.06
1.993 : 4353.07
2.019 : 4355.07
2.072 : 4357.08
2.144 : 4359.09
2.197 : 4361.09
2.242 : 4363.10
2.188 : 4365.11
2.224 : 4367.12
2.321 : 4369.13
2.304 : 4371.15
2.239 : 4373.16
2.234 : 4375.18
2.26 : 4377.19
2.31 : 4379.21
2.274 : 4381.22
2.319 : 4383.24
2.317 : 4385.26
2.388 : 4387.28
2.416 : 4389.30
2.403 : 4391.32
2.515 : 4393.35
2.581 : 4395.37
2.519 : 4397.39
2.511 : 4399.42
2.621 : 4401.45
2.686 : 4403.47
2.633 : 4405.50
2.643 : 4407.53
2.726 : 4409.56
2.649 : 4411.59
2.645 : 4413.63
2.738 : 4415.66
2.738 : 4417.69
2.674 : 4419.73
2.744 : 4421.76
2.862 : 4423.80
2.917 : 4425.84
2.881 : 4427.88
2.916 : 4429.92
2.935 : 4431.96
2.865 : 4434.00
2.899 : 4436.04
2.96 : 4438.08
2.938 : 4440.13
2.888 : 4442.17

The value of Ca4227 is -2.15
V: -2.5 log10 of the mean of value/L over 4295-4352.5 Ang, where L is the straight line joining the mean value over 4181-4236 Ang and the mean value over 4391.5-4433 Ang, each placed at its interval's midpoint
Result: 0.371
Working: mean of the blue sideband 2.32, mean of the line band 1.8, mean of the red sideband 2.7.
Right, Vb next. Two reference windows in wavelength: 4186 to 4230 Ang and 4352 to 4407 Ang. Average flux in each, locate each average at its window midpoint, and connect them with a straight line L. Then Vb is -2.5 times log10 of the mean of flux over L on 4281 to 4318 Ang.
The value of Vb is 0.35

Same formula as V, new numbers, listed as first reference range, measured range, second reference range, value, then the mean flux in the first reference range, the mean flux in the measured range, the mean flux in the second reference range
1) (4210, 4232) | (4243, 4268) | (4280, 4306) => 0.11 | 2.44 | 1.86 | 1.64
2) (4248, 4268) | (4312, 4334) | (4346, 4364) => 0.12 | 1.85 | 1.78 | 2.07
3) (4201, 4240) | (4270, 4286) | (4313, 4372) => 0.22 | 2.37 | 1.78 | 1.96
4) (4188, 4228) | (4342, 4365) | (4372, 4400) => 0.15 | 2.31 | 2.05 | 2.38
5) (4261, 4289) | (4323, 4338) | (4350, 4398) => 0.15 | 1.75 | 1.78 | 2.27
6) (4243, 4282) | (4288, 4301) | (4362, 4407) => 0.20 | 1.86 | 1.66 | 2.39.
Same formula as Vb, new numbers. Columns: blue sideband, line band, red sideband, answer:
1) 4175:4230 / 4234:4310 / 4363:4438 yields 0.29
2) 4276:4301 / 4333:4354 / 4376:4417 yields 0.09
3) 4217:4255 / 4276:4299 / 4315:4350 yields 0.20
